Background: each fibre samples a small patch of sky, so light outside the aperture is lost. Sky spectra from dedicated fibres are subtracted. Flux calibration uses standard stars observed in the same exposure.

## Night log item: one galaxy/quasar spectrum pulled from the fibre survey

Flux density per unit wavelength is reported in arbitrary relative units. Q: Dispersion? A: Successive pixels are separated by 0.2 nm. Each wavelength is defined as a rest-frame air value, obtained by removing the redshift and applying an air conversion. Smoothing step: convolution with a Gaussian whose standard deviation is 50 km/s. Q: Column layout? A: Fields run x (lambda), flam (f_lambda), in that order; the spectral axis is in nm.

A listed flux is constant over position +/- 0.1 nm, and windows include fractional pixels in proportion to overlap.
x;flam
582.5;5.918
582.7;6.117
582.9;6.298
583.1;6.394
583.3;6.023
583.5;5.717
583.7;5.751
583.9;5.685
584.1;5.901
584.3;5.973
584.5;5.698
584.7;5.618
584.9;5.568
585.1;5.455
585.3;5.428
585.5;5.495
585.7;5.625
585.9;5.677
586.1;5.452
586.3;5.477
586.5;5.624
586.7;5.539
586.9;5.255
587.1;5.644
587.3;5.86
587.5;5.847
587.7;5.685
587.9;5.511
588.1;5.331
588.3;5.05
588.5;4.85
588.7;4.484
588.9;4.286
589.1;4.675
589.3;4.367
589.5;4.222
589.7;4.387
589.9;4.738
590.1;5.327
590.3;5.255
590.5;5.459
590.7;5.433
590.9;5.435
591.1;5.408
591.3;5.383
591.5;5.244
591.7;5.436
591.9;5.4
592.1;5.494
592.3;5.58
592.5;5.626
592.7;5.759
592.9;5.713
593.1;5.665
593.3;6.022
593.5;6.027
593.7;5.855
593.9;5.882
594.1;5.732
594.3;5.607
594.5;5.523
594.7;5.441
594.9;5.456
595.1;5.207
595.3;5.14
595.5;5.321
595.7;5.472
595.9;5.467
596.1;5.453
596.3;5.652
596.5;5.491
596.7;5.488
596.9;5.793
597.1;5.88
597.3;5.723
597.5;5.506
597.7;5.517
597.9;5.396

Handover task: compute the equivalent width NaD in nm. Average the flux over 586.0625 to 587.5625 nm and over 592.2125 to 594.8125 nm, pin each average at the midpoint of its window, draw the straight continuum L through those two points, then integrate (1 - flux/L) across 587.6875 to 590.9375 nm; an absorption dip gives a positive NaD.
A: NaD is 0.40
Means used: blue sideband 5.59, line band 4.94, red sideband 5.72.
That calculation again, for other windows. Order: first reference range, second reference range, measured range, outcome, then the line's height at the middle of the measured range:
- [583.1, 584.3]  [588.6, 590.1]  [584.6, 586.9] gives -0.07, 5.38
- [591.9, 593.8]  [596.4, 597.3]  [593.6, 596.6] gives 0.10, 5.7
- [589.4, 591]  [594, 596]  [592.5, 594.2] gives -0.17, 5.3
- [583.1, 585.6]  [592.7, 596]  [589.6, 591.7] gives 0.16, 5.65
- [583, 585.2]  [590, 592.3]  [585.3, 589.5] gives 0.26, 5.61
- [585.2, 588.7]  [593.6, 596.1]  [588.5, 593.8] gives 0.23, 5.49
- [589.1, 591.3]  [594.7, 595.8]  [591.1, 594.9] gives -0.32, 5.19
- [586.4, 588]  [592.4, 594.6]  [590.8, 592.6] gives 0.09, 5.72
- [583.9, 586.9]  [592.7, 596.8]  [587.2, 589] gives 0.12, 5.6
